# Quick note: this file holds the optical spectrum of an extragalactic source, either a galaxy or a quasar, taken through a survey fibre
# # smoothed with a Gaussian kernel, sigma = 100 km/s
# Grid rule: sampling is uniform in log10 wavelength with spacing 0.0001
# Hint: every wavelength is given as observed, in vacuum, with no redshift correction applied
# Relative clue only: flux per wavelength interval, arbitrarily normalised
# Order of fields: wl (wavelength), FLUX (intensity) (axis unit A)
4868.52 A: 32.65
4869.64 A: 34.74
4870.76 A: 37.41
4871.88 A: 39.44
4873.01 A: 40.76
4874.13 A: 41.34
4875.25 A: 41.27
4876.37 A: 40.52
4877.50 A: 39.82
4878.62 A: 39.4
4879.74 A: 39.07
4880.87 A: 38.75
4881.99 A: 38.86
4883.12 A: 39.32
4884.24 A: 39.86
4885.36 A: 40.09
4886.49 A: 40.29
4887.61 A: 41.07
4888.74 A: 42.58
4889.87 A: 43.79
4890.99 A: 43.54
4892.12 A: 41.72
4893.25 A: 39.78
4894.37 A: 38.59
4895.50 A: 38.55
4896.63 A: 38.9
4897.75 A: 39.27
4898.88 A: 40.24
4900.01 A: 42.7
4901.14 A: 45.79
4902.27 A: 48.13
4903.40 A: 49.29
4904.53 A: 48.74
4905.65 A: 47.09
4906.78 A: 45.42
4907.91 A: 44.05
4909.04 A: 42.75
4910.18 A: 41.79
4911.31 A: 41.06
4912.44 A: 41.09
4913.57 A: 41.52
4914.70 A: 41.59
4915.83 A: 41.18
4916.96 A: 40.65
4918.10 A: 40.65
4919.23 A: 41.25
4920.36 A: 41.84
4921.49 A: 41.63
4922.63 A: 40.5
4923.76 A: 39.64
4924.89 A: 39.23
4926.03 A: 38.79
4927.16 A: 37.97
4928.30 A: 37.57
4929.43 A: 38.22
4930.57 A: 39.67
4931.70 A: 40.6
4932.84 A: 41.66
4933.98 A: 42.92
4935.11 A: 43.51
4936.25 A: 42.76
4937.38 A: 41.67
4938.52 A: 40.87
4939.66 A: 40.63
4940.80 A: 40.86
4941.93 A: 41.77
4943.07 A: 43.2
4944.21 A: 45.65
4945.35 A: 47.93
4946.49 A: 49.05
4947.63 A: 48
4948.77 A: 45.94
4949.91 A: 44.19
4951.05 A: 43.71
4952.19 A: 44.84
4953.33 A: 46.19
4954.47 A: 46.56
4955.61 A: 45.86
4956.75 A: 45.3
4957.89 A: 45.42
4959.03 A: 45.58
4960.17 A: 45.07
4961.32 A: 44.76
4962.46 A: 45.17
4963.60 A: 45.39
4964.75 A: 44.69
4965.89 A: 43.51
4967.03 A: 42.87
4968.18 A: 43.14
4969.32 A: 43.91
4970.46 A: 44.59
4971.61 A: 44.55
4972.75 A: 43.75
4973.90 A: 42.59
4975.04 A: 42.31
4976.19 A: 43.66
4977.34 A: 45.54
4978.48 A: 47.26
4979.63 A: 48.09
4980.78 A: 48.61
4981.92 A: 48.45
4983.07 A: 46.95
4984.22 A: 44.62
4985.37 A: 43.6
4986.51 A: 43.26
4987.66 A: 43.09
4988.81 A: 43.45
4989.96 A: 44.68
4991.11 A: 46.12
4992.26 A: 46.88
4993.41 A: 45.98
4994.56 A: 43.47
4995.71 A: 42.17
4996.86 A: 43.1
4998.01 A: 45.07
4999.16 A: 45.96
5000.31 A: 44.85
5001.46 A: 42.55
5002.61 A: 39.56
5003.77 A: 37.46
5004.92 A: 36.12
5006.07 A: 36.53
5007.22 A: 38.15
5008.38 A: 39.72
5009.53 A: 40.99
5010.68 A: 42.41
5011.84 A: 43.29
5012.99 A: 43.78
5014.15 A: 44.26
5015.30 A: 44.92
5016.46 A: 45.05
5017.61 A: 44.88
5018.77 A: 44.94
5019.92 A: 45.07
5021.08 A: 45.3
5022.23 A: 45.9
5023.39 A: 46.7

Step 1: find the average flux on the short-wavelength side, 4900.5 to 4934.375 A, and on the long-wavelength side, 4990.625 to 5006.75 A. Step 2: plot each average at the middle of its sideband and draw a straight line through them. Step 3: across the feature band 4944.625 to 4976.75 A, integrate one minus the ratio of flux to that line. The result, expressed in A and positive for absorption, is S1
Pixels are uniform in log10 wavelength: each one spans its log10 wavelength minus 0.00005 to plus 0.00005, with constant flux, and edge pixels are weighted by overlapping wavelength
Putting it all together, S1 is -2.0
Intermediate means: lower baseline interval 42.1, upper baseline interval 42.5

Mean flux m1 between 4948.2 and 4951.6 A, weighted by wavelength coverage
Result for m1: 44.6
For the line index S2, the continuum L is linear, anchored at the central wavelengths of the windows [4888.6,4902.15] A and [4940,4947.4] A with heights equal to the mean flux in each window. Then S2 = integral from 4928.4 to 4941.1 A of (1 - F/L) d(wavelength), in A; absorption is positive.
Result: 0.9 A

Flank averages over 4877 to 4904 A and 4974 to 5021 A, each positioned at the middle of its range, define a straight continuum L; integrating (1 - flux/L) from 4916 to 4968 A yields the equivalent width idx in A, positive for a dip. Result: -0.7 A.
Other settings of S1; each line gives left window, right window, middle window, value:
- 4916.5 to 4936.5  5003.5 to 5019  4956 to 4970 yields -1.2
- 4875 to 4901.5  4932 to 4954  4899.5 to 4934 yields 0.1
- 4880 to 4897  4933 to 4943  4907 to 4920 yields -0.2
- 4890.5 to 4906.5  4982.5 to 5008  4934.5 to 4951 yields -0.4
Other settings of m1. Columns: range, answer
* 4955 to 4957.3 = 45.6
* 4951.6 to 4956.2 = 45.9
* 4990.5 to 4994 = 46.3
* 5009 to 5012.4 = 42.2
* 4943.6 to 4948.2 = 47.6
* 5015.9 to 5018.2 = 45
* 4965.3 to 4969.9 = 43.5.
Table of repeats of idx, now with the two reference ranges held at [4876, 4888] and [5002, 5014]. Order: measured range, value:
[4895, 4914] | -1.7 A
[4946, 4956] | -1.6 A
